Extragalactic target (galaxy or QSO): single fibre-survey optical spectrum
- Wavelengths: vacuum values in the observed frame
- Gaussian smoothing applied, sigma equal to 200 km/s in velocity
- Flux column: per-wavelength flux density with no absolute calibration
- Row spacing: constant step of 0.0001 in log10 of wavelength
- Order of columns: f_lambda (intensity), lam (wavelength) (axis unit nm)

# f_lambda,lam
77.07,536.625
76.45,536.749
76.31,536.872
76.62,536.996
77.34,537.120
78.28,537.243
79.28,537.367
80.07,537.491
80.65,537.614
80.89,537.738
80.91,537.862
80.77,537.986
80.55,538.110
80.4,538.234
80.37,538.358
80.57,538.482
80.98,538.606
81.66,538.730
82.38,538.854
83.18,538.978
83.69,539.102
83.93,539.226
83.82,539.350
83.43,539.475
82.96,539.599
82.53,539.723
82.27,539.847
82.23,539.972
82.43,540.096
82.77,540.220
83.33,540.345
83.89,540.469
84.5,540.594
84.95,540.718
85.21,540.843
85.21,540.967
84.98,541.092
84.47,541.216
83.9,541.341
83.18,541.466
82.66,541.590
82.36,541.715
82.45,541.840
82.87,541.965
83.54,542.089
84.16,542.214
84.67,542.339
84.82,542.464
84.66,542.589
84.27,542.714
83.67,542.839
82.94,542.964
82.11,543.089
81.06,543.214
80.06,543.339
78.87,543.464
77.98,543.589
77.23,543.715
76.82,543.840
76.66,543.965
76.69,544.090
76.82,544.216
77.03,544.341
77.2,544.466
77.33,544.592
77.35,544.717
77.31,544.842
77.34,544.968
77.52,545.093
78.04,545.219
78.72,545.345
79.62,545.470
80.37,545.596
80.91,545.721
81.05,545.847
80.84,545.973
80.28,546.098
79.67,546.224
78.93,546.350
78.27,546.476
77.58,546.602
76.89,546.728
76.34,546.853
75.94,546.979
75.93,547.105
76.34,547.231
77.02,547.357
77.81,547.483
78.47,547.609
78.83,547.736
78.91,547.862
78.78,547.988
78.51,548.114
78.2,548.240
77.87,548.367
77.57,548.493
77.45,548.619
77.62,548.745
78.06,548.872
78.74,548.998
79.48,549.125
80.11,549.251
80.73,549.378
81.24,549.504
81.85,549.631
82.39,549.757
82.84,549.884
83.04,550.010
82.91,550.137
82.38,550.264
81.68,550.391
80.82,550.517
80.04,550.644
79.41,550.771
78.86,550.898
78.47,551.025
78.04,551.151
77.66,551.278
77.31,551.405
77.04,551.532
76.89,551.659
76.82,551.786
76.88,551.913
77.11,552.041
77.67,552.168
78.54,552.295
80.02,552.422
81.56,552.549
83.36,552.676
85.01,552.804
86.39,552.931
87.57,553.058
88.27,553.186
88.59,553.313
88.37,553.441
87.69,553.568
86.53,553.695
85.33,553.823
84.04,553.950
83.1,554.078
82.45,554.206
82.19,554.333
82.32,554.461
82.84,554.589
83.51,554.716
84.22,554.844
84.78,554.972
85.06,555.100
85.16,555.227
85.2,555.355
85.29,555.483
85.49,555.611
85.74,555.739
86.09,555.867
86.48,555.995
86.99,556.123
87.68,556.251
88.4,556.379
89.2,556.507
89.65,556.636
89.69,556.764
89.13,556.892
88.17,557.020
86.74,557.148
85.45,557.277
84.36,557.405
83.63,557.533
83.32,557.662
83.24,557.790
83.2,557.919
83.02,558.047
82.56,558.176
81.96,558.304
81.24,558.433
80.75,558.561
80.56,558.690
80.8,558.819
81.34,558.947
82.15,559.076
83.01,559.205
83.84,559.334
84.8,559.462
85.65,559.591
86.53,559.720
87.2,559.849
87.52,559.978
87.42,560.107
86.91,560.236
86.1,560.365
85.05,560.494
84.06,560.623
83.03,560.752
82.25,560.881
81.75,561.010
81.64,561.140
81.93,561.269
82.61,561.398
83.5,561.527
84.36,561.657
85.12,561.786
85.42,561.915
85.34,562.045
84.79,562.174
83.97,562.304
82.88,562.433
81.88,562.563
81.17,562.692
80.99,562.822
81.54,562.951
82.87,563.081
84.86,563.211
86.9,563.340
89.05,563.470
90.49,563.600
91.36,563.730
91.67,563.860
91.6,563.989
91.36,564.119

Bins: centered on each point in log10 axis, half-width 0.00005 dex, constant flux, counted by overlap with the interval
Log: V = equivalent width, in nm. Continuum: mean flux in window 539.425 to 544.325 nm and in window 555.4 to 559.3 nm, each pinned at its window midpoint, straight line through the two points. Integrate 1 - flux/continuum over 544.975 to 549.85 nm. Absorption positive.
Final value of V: 0.26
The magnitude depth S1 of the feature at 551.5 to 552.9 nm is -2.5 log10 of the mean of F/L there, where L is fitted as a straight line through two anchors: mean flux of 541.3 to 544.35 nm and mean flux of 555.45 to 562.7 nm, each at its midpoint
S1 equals 0.05 mag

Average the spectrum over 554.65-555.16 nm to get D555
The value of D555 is 84.4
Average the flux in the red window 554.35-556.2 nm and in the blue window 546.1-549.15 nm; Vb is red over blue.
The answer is 1.1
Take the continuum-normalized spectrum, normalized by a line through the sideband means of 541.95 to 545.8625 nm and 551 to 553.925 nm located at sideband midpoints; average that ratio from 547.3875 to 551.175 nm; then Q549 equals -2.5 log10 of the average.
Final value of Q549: 0.02 mag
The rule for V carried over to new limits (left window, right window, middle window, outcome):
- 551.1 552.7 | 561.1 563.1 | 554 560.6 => -0.326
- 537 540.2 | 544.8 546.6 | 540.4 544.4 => -0.092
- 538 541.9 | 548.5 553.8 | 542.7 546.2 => 0.132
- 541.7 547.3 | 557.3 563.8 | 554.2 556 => -0.043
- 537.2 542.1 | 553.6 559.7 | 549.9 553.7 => 0.117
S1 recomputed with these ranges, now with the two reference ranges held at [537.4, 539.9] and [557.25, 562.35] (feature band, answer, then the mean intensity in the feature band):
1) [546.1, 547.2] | 0.068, 77.6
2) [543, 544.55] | 0.054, 78.3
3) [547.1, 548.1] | 0.064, 77.9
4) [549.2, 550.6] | 0.014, 81.8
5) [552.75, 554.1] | -0.044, 86.6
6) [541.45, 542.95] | -0.020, 83.6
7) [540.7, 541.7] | -0.028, 84.2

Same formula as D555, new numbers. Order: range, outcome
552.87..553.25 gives 87.4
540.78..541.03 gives 85.1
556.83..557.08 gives 88.7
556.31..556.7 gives 88.9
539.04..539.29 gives 83.9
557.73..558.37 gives 82.7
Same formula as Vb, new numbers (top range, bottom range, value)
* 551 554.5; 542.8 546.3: 1.04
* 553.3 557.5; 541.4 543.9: 1.05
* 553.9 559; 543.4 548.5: 1.08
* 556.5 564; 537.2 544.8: 1.04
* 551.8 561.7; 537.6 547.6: 1.04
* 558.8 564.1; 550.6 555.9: 1.03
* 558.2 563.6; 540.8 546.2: 1.04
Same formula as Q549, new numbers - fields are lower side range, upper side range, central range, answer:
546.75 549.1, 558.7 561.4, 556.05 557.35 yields -0.07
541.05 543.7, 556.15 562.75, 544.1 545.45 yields 0.07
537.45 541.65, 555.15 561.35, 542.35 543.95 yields 0.03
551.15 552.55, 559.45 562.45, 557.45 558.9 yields 0.00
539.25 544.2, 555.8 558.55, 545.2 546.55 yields 0.05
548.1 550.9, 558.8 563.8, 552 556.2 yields -0.03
